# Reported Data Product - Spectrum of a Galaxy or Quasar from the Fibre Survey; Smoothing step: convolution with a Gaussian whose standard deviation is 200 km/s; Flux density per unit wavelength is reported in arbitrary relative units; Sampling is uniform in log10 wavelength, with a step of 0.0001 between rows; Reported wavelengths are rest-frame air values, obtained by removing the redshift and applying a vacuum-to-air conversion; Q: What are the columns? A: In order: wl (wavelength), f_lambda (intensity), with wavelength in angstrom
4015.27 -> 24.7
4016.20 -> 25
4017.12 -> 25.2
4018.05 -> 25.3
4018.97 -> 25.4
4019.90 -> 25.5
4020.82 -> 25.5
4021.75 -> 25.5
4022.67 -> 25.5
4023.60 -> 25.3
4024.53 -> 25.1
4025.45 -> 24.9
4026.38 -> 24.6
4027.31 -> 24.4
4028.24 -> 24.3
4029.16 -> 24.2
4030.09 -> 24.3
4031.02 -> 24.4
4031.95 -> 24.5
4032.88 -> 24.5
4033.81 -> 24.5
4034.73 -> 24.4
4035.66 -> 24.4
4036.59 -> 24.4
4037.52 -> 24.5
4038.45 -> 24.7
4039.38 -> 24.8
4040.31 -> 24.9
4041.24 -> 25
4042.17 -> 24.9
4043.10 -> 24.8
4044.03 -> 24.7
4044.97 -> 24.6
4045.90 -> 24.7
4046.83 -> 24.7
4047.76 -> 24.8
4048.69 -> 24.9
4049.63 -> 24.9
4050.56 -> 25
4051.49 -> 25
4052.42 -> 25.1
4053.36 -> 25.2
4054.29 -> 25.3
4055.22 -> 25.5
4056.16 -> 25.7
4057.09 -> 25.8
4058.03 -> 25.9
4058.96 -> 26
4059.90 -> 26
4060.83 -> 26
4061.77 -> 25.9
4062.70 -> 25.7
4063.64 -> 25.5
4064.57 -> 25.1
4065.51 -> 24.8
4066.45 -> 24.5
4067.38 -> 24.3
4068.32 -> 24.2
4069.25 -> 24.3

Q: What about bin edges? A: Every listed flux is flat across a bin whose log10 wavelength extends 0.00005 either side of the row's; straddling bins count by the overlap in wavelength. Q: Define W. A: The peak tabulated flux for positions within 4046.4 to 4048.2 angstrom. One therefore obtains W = 24.8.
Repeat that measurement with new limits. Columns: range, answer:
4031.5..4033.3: 24.5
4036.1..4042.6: 25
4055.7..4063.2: 26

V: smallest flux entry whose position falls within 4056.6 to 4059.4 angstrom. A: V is 25.8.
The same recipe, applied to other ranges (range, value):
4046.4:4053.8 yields 24.7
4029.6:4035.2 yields 24.3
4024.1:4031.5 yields 24.2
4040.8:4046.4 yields 24.6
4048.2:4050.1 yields 24.9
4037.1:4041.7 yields 24.5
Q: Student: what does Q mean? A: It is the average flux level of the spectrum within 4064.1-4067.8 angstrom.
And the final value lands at 24.7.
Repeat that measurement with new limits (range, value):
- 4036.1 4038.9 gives 24.5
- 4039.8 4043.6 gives 24.9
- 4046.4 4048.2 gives 24.8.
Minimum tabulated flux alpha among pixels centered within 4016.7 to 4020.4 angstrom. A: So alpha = 25.2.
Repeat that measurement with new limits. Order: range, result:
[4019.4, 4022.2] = 25.5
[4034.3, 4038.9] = 24.4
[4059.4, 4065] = 25.1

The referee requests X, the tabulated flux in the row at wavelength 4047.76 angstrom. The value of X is 24.8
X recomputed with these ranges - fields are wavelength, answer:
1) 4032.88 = 24.5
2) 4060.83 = 26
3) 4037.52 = 24.5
